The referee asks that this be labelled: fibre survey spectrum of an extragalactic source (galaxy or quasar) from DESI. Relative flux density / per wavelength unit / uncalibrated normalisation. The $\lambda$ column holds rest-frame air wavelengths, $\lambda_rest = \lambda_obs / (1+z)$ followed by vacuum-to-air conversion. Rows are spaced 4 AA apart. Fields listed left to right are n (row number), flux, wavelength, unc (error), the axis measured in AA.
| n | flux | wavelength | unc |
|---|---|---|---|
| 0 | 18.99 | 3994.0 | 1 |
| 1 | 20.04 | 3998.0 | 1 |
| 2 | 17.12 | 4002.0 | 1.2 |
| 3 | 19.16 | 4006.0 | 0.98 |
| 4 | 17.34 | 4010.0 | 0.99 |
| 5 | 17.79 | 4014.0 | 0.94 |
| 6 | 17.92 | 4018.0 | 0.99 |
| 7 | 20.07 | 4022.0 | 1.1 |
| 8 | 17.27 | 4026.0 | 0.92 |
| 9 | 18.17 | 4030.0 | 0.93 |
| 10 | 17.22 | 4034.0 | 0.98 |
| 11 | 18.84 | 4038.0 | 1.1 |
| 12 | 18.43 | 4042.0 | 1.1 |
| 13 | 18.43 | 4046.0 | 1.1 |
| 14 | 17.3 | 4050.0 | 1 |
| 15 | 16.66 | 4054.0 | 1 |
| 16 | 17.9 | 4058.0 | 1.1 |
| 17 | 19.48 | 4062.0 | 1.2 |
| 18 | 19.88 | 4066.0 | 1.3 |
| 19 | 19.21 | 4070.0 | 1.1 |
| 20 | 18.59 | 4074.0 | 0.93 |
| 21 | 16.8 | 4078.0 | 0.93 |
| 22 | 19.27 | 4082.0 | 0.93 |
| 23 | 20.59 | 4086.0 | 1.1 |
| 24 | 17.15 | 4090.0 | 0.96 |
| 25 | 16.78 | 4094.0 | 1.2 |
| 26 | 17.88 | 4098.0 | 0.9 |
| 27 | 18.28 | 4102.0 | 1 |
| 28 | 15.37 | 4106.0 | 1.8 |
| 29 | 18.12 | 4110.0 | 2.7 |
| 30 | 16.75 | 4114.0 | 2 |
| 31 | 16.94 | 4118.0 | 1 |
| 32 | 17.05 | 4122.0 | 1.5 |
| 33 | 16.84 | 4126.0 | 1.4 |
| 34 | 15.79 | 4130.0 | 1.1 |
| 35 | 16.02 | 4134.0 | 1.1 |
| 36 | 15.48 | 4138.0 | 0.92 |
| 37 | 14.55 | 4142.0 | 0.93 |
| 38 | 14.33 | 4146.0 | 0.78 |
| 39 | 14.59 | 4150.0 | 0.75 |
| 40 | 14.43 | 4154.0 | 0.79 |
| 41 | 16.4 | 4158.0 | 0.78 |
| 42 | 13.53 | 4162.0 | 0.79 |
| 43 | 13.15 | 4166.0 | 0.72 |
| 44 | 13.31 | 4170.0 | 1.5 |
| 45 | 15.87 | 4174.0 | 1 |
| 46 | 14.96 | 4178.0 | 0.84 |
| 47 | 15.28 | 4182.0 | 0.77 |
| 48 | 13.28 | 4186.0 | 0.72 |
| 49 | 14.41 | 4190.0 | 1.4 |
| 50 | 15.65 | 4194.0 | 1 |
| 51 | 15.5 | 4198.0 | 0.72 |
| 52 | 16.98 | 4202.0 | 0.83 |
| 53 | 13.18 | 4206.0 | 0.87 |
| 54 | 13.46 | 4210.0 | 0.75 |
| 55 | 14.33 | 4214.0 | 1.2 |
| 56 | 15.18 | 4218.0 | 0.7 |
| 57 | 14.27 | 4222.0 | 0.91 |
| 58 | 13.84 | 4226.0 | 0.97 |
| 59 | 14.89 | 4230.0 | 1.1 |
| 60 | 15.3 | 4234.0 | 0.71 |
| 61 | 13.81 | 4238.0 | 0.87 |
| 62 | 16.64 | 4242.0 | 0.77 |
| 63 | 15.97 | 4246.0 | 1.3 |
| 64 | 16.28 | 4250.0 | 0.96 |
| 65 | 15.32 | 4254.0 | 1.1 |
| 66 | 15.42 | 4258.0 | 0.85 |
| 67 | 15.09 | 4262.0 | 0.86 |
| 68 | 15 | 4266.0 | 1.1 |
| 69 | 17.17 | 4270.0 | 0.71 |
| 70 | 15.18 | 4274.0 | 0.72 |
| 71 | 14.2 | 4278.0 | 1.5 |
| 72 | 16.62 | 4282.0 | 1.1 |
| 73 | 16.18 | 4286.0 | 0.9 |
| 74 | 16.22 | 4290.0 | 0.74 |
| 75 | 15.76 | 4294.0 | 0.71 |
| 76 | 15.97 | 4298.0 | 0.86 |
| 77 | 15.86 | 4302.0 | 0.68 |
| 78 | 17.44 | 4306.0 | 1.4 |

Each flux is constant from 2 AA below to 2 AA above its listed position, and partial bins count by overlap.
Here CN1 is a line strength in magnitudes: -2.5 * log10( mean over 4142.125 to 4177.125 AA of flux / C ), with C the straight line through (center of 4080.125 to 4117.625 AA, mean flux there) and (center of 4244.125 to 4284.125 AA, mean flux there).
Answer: 0.17 mag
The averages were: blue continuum 17.8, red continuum 15.6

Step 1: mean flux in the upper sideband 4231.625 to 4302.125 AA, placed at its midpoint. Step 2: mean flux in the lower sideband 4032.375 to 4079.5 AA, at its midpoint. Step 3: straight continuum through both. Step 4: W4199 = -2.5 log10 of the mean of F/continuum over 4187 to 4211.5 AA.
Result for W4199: 0.115 mag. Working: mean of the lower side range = 18.3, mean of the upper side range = 15.7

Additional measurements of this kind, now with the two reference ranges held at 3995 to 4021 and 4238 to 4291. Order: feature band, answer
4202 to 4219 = 0.138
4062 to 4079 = -0.068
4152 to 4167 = 0.162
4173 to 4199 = 0.109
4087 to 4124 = 0.006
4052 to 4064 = -0.012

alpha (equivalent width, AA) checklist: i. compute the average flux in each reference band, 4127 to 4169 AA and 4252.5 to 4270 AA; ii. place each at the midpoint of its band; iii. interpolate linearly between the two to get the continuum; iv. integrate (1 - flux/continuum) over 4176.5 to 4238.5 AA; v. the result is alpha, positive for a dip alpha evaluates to 2.0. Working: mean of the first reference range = 14.8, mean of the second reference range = 15.4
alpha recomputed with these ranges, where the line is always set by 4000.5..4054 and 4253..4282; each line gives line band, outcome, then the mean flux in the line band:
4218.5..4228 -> 1.0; 14.2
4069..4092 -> -1.5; 18.6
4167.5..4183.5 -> 1.6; 14.8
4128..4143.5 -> 1.3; 15.5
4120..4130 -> 0.2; 16.7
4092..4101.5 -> -0.1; 17.5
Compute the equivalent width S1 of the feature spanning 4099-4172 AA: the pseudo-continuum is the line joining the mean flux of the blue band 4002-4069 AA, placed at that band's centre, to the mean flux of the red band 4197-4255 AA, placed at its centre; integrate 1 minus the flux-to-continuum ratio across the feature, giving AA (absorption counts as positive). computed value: 4.0 AA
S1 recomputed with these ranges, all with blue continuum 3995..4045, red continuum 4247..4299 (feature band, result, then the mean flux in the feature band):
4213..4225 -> 1.3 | 14.6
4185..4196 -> 1.3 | 14.6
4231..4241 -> 0.8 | 14.8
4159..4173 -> 2.6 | 13.7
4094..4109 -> 0.2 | 17.2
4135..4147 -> 1.5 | 14.9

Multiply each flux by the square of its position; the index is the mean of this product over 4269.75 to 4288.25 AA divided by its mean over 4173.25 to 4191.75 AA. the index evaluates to 1.1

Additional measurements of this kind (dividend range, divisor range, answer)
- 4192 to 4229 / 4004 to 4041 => 0.89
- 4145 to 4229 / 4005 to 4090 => 0.85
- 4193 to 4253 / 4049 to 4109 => 0.89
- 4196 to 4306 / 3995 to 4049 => 0.94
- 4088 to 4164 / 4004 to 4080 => 0.92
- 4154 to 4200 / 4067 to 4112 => 0.85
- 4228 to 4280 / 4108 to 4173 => 1.05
